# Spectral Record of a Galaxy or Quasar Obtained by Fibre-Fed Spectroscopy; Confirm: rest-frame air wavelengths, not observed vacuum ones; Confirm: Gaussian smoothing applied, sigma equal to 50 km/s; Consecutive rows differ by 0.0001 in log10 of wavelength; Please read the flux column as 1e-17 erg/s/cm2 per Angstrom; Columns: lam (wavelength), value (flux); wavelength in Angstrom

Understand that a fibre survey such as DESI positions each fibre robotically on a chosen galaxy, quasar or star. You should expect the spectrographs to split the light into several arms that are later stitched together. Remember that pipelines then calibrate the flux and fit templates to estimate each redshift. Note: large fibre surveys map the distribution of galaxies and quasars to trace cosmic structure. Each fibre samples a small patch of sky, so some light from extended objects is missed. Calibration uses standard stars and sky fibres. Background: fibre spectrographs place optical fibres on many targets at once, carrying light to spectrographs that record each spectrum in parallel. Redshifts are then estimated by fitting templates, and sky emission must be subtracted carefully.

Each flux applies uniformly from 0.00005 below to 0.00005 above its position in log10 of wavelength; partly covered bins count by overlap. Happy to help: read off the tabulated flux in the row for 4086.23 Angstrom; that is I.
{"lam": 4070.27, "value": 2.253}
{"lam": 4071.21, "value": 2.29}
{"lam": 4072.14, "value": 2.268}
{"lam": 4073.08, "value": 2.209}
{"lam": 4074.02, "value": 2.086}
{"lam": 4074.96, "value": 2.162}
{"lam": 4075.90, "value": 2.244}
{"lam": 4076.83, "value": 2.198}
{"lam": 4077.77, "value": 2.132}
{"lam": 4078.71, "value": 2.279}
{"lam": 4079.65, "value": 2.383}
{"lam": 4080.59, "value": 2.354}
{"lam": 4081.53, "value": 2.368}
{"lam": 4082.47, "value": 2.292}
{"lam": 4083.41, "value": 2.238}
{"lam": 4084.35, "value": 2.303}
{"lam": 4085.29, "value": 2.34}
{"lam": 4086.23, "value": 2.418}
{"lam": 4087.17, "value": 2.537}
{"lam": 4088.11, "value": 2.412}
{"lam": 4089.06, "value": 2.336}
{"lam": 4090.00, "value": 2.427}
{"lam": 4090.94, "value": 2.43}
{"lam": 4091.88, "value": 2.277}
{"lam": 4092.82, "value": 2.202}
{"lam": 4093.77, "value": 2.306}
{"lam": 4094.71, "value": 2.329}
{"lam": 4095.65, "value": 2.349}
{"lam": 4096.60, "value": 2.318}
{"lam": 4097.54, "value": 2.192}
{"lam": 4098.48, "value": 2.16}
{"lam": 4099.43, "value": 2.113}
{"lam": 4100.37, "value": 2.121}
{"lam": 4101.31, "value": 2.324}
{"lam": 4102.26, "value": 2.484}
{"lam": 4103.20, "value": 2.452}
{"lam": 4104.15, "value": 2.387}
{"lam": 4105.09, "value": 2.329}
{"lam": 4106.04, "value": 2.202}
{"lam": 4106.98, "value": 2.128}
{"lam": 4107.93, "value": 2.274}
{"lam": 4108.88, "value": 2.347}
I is 2.418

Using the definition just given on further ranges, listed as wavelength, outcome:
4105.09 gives 2.329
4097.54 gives 2.192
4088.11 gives 2.412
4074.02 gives 2.086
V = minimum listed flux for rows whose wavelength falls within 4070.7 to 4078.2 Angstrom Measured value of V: 2.086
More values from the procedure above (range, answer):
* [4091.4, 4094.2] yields 2.202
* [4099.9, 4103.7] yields 2.121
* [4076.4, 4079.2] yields 2.132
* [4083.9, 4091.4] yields 2.303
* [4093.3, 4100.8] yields 2.113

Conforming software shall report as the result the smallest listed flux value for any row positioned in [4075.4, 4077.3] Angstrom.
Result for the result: 2.198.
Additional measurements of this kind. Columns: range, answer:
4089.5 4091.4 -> 2.427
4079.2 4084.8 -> 2.238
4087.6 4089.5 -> 2.336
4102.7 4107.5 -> 2.128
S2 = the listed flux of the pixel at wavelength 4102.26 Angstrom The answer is 2.484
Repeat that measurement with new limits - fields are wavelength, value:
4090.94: 2.43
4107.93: 2.274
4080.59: 2.354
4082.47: 2.292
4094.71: 2.329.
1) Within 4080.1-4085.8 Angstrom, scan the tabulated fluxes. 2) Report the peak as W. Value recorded 2.368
